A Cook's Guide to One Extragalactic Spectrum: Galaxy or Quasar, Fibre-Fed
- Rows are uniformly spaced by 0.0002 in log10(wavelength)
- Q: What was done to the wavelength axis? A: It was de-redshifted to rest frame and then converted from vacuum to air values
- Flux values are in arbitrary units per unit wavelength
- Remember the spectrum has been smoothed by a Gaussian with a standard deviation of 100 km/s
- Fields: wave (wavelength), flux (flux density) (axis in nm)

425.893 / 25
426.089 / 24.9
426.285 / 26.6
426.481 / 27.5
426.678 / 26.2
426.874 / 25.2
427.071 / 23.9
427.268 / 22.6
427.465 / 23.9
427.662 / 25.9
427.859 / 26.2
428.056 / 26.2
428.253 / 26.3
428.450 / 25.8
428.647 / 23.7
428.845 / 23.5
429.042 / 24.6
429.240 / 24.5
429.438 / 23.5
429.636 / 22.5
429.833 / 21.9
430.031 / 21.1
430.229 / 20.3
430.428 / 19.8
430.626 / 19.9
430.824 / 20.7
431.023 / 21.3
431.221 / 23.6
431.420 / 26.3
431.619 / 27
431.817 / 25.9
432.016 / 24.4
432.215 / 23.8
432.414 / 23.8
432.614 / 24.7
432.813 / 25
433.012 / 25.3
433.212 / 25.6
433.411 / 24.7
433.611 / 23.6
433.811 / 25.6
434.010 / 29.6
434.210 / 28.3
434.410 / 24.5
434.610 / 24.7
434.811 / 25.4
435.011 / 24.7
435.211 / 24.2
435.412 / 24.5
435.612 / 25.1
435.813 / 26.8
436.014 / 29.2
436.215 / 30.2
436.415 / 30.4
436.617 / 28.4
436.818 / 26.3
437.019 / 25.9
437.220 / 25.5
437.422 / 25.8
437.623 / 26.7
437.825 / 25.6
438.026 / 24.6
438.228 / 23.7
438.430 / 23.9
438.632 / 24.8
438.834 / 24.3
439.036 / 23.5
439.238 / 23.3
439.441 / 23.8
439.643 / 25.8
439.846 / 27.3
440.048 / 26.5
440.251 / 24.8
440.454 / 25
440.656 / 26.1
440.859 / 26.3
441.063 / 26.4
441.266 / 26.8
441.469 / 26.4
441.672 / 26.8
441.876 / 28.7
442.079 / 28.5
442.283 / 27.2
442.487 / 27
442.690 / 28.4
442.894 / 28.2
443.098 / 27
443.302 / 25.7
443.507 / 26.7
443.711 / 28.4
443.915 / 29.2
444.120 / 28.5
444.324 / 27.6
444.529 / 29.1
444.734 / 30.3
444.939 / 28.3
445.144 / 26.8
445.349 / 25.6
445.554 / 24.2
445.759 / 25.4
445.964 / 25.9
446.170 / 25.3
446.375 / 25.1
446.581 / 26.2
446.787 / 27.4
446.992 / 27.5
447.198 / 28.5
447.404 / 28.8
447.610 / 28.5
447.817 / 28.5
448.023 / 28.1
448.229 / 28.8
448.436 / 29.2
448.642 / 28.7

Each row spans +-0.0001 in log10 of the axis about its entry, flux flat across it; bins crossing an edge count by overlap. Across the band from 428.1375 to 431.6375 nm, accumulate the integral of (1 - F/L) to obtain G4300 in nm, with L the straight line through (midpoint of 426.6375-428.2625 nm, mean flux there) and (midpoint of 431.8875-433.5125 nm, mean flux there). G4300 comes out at 0.26 nm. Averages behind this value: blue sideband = 25.1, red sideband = 24.7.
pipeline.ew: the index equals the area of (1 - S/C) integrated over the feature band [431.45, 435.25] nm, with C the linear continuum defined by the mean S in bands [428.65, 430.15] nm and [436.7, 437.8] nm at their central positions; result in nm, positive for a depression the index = -0.119 nm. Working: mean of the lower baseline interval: 23.1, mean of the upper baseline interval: 26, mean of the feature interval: 25.3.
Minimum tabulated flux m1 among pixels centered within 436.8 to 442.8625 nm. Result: 23.3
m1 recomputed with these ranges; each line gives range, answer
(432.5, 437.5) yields 23.6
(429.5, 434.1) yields 19.8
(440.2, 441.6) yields 24.8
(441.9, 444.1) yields 25.7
